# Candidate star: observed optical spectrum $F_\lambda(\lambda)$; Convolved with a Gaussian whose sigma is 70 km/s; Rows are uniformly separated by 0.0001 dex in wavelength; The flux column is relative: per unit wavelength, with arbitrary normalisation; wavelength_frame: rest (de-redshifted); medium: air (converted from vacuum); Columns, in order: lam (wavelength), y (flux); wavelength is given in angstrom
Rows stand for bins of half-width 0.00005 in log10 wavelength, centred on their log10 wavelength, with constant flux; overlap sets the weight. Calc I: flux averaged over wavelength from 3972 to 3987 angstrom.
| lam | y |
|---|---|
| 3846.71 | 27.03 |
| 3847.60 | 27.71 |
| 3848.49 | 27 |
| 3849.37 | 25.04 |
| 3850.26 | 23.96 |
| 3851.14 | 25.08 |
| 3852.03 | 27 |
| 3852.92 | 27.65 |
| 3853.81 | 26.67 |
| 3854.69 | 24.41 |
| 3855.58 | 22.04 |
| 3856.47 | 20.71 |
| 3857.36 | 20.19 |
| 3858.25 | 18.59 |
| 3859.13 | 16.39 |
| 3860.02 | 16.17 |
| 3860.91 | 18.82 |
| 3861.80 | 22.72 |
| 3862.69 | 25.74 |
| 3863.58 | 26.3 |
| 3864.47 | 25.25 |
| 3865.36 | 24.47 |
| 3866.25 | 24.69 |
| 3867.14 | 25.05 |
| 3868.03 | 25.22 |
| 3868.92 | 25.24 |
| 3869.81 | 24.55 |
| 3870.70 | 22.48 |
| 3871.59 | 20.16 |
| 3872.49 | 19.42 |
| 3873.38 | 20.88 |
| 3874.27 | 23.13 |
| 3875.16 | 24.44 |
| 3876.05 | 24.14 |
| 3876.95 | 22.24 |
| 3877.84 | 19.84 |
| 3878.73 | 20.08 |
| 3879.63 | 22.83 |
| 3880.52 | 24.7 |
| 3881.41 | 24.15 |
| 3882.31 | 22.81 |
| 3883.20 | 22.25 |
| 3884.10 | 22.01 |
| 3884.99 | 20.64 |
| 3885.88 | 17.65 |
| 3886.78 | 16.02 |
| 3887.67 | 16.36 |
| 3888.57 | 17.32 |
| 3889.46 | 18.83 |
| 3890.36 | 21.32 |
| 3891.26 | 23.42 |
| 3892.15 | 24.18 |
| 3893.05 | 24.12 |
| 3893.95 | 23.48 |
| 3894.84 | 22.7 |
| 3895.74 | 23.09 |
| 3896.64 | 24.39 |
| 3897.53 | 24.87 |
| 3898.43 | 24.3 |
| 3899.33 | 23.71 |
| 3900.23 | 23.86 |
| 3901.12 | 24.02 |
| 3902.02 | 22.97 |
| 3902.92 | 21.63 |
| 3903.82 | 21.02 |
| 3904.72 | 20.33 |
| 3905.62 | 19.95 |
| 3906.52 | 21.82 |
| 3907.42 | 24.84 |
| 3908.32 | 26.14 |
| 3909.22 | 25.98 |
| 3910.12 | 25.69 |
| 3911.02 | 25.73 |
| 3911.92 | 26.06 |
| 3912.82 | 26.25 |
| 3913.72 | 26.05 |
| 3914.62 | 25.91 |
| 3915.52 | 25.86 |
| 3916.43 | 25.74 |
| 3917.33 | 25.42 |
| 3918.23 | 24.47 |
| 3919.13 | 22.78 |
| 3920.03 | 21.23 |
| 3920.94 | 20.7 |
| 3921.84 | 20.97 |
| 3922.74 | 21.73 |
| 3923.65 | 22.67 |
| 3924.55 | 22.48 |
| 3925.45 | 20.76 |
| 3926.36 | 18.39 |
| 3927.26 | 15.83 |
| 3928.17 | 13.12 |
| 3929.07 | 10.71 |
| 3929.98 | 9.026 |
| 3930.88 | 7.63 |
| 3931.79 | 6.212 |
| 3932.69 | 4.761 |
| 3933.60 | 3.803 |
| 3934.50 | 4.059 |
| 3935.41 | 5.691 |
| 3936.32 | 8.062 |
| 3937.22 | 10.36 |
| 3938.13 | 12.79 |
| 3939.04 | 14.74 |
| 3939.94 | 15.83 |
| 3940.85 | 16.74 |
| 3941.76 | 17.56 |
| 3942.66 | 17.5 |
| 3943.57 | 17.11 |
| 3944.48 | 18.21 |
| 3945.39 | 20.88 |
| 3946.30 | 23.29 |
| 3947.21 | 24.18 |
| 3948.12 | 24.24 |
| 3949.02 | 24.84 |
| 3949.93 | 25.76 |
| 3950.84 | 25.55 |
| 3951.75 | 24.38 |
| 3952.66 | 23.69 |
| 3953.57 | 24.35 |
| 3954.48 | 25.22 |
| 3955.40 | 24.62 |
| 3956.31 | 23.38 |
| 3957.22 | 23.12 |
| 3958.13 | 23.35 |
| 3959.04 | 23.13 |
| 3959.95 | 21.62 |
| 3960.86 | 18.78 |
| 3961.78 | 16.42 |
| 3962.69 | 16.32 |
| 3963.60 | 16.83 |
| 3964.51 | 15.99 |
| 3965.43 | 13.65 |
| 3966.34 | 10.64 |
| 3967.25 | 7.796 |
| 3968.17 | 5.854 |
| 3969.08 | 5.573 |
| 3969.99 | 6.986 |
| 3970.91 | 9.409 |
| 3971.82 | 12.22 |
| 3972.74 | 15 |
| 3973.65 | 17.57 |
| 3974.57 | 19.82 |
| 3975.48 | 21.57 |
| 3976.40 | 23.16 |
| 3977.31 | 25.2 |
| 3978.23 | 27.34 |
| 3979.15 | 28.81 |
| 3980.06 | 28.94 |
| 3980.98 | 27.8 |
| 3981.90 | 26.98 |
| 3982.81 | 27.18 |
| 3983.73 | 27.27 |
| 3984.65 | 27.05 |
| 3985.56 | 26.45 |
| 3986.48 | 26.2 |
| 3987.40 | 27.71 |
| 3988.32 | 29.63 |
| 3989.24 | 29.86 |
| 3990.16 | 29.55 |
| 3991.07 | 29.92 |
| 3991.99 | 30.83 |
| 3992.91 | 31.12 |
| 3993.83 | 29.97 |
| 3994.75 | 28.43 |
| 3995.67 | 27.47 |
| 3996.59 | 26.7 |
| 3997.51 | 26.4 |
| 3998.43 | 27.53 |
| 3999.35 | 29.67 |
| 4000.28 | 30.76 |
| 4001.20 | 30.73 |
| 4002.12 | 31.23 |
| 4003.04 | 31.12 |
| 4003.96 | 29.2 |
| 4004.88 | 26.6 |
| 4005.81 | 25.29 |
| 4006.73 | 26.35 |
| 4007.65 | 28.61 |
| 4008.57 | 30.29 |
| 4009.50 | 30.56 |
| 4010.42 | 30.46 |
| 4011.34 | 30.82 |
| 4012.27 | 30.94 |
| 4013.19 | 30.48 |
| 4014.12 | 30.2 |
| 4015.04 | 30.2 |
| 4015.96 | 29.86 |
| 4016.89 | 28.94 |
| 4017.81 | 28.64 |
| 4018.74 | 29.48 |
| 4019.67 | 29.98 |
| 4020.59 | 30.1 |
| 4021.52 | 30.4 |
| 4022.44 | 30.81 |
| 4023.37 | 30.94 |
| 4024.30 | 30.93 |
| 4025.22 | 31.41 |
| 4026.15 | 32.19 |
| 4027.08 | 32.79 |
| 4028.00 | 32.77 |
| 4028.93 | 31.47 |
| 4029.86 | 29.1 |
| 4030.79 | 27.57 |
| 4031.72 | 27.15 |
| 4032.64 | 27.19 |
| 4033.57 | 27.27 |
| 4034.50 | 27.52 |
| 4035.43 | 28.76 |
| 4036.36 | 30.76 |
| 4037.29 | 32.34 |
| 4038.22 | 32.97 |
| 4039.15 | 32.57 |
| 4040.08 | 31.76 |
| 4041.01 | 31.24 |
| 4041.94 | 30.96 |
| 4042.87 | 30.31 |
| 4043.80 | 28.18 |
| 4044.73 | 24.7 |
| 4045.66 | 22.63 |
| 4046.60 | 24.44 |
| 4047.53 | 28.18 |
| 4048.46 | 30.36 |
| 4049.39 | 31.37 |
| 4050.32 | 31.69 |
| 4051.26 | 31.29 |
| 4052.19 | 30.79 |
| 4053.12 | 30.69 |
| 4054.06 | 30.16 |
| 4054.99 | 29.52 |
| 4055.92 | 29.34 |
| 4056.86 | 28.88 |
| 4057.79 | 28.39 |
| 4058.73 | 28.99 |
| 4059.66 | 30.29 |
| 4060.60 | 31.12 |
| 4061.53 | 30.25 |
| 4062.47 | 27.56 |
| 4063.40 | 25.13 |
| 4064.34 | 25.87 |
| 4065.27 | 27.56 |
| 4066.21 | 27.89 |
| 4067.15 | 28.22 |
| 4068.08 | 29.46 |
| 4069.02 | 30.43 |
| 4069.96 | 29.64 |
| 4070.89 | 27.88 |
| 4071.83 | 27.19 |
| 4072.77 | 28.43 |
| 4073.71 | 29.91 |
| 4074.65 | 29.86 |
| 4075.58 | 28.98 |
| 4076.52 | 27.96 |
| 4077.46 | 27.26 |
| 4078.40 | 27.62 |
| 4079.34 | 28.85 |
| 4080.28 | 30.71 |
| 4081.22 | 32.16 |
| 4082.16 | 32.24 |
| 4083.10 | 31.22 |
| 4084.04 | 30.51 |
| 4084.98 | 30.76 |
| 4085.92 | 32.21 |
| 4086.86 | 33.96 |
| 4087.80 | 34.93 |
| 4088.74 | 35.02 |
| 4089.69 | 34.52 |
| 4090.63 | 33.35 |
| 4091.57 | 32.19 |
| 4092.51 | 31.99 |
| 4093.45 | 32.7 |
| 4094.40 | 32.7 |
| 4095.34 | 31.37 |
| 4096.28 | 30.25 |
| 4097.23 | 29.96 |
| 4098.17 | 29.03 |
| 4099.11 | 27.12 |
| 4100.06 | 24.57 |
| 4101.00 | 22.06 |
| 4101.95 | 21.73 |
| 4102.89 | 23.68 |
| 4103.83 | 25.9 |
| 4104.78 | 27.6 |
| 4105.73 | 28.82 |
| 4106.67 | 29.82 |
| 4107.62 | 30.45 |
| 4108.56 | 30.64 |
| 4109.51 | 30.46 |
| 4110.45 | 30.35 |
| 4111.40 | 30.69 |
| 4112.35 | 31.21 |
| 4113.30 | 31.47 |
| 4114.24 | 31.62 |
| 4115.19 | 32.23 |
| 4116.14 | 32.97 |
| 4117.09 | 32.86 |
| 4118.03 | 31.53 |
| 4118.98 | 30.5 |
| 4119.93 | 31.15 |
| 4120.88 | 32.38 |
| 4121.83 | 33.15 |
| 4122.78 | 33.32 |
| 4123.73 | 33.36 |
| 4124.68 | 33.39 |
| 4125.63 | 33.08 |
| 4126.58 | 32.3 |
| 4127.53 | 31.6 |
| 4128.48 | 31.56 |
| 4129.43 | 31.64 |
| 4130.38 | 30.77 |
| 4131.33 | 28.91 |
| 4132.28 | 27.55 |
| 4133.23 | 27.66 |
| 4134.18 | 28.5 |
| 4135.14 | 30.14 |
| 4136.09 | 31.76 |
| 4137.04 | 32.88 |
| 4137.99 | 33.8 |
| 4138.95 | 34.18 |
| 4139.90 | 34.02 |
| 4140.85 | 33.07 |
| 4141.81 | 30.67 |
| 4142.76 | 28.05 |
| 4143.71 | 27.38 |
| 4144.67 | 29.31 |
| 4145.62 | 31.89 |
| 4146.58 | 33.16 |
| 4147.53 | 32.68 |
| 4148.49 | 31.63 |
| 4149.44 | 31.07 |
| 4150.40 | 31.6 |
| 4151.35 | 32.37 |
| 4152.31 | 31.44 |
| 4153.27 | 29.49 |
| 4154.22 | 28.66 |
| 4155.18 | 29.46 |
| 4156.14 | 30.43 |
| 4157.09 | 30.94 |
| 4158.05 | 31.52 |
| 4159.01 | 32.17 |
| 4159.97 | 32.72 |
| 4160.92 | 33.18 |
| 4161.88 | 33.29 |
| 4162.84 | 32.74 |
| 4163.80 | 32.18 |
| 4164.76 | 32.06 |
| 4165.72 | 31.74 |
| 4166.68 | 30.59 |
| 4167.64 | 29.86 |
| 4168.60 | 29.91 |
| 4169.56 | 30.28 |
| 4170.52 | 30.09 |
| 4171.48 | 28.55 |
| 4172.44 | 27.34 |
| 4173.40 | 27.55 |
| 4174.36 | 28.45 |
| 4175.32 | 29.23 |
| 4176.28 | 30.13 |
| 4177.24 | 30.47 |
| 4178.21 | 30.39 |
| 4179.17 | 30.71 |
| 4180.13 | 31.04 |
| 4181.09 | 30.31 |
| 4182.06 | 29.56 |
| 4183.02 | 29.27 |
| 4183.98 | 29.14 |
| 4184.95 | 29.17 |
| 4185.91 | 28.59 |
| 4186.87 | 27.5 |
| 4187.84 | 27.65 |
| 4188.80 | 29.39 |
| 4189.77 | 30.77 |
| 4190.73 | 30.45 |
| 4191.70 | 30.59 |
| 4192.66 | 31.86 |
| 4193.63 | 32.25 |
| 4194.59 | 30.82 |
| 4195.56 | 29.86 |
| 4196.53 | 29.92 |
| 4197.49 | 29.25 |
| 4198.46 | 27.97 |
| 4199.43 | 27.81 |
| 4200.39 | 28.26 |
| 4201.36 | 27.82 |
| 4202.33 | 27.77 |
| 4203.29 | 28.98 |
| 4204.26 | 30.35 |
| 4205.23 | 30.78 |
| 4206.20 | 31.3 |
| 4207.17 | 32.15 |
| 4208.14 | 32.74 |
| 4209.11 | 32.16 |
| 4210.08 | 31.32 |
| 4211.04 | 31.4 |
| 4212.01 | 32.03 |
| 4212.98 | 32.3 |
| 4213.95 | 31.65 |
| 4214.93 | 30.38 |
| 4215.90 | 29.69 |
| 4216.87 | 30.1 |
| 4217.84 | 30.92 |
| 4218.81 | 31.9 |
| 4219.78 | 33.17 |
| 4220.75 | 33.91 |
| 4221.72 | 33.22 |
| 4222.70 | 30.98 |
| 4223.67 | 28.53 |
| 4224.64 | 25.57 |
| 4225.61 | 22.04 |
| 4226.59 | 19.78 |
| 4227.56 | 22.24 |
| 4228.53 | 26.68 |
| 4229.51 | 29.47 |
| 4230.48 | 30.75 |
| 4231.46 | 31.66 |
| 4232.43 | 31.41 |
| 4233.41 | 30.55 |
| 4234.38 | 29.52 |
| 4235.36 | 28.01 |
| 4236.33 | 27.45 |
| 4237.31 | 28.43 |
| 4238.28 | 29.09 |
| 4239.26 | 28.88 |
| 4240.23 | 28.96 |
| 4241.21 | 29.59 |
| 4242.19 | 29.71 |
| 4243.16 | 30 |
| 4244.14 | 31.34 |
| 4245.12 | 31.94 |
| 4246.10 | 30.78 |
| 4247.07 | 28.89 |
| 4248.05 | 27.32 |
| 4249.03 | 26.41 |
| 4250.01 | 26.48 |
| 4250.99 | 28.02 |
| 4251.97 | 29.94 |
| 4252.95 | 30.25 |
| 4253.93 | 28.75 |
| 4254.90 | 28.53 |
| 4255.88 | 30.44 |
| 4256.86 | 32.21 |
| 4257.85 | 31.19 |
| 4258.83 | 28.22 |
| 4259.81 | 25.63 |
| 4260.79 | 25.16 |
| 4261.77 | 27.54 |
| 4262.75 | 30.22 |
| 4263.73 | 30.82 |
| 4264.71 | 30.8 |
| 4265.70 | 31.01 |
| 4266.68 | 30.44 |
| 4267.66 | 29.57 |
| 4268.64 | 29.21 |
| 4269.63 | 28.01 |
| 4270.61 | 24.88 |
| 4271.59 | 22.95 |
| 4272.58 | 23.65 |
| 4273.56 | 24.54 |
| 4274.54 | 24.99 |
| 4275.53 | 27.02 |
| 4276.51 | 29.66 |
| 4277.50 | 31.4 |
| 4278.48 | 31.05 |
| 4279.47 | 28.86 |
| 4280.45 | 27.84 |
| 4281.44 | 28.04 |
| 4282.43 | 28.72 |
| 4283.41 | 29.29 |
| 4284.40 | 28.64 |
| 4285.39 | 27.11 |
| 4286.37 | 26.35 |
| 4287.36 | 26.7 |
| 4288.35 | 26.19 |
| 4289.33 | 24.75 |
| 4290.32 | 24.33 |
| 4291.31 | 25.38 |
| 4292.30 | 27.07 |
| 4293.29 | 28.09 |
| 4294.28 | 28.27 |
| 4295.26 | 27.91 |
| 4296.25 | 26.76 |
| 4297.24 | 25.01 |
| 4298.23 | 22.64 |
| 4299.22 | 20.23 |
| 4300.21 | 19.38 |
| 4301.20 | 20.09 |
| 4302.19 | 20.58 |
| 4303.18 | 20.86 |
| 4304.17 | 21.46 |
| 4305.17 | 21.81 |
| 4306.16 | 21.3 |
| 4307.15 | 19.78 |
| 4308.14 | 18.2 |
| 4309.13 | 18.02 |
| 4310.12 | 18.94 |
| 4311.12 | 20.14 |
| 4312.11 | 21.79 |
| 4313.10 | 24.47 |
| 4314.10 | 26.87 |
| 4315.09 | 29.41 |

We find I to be 24.6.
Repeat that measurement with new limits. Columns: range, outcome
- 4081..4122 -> 30.6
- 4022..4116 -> 29.7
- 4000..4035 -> 29.7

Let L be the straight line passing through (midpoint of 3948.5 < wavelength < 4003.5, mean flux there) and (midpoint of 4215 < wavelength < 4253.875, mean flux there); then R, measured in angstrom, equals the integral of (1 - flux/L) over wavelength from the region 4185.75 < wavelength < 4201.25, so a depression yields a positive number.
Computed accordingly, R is -0.8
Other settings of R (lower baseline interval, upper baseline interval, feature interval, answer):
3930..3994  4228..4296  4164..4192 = -4.0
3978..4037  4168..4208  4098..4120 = 0.3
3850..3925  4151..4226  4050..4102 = -4.3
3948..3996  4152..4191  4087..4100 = -2.2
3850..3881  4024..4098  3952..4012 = 7.3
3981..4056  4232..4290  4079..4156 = -4.8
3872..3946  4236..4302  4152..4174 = -4.6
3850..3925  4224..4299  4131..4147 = -2.7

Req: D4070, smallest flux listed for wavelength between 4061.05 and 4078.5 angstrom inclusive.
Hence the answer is 25.13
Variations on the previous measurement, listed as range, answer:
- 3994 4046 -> 22.63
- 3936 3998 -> 5.573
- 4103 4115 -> 25.9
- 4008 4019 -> 28.64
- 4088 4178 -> 21.73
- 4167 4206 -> 27.34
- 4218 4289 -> 19.78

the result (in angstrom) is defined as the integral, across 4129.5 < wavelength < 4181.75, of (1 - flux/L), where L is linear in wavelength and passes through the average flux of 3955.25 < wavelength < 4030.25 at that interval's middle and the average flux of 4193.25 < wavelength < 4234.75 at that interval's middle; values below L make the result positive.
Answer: -3.8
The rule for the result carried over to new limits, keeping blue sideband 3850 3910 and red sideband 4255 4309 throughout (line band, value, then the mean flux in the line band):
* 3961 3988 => 4.6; 19.4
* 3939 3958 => 1.1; 21.9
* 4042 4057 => -3.0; 29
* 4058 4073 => -2.6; 28.5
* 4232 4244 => -1.6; 29.4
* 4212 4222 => -2.3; 31.7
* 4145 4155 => -2.5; 31.3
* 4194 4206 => -1.7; 29.2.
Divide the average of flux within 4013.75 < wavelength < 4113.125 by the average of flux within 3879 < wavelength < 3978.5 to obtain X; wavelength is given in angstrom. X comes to 1.52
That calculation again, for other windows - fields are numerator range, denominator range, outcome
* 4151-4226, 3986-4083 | 1.03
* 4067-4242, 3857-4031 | 1.33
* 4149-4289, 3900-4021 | 1.32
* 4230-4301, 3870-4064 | 1.17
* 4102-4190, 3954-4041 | 1.18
